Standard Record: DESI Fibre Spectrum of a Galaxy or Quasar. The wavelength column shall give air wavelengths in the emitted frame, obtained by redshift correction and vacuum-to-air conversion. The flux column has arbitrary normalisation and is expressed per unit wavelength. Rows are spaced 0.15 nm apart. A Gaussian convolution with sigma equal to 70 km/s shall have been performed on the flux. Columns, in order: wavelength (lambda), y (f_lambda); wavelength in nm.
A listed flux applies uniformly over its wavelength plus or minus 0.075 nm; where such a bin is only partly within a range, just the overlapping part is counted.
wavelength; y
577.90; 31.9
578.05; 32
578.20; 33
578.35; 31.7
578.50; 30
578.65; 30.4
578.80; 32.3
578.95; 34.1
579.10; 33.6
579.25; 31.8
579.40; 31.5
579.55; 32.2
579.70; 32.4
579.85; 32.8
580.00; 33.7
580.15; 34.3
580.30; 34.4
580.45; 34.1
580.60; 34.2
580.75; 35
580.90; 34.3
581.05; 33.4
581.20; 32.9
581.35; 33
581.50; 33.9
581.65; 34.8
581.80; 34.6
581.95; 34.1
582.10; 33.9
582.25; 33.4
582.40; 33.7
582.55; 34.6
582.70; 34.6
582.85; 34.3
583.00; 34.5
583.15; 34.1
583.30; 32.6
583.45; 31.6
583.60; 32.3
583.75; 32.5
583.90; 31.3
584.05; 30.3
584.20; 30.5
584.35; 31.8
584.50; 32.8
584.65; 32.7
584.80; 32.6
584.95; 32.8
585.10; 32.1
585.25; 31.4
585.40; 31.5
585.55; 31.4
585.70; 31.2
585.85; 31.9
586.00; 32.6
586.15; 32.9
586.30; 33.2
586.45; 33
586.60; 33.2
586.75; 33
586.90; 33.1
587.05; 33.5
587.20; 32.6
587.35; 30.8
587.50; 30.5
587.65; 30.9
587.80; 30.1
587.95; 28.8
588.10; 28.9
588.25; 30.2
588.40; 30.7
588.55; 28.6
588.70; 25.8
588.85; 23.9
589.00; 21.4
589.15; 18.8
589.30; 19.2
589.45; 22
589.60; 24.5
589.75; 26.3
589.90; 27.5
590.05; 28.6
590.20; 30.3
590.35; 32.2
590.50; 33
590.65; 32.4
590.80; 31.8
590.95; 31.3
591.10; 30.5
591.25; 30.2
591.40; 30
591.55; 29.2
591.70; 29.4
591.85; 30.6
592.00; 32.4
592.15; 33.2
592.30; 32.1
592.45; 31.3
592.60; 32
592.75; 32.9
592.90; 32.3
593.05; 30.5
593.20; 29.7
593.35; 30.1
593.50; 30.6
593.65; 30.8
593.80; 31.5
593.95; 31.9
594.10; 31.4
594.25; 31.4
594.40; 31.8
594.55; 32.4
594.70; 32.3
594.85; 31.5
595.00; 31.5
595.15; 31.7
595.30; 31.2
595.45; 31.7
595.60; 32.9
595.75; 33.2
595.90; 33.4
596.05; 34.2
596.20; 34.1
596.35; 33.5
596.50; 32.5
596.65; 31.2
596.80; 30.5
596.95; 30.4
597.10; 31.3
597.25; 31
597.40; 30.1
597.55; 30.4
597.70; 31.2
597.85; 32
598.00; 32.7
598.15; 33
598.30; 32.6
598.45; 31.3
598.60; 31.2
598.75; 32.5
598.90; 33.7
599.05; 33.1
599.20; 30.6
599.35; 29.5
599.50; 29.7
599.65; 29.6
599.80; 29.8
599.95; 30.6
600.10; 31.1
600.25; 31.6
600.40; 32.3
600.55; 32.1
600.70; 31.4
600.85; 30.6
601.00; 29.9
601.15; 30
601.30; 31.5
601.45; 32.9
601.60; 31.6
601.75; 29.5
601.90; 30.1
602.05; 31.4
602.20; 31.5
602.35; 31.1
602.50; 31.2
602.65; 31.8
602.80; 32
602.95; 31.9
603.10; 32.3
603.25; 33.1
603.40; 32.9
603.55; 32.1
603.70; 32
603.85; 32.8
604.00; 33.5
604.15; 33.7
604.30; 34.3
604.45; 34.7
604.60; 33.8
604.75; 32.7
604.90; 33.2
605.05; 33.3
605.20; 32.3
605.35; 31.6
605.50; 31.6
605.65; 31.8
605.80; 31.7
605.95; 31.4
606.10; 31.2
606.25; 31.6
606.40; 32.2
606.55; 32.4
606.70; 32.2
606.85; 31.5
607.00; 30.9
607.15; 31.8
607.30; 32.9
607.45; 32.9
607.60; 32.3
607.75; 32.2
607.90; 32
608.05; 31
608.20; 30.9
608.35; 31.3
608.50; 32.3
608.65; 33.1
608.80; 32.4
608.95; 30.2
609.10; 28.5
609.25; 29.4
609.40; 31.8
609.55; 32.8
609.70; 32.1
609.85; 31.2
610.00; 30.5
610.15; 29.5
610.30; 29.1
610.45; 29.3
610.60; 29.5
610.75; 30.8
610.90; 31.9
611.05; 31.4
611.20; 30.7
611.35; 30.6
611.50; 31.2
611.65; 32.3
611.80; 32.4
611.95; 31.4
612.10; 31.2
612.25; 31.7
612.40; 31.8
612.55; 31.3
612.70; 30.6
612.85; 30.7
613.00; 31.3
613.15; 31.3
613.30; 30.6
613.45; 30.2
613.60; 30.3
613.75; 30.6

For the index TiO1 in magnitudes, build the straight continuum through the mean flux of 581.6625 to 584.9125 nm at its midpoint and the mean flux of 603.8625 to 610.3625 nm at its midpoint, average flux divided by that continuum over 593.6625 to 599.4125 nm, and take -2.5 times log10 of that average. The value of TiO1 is 0.017 mag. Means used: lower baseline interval 33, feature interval 31.9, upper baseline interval 31.9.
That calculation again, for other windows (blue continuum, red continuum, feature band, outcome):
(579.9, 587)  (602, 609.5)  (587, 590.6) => 0.18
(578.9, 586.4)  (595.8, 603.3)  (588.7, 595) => 0.09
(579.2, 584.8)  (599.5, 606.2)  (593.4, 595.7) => 0.03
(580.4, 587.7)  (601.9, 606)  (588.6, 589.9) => 0.38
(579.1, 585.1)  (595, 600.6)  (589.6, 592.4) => 0.07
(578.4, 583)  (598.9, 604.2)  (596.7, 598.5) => 0.02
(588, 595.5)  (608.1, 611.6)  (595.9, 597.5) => -0.07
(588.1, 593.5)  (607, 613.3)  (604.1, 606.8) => -0.06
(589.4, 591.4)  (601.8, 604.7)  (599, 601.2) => 0.03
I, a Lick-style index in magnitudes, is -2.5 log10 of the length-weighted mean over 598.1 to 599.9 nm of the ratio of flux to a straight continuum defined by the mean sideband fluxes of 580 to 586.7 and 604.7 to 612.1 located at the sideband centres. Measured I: 0.02 mag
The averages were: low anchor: 33.1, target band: 31.3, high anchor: 31.5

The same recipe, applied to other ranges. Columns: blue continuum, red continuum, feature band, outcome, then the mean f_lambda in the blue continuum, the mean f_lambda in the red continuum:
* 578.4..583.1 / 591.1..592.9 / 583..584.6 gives 0.024 mag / 33.4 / 31.2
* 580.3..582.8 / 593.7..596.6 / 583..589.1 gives 0.079 mag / 34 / 32.3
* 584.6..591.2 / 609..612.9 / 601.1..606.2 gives -0.054 mag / 29.8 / 30.9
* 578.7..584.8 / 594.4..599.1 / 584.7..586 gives 0.034 mag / 33.2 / 32.1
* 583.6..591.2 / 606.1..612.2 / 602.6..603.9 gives -0.045 mag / 30.1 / 31.3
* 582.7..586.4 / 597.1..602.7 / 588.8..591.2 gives 0.176 mag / 32.3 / 31.2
